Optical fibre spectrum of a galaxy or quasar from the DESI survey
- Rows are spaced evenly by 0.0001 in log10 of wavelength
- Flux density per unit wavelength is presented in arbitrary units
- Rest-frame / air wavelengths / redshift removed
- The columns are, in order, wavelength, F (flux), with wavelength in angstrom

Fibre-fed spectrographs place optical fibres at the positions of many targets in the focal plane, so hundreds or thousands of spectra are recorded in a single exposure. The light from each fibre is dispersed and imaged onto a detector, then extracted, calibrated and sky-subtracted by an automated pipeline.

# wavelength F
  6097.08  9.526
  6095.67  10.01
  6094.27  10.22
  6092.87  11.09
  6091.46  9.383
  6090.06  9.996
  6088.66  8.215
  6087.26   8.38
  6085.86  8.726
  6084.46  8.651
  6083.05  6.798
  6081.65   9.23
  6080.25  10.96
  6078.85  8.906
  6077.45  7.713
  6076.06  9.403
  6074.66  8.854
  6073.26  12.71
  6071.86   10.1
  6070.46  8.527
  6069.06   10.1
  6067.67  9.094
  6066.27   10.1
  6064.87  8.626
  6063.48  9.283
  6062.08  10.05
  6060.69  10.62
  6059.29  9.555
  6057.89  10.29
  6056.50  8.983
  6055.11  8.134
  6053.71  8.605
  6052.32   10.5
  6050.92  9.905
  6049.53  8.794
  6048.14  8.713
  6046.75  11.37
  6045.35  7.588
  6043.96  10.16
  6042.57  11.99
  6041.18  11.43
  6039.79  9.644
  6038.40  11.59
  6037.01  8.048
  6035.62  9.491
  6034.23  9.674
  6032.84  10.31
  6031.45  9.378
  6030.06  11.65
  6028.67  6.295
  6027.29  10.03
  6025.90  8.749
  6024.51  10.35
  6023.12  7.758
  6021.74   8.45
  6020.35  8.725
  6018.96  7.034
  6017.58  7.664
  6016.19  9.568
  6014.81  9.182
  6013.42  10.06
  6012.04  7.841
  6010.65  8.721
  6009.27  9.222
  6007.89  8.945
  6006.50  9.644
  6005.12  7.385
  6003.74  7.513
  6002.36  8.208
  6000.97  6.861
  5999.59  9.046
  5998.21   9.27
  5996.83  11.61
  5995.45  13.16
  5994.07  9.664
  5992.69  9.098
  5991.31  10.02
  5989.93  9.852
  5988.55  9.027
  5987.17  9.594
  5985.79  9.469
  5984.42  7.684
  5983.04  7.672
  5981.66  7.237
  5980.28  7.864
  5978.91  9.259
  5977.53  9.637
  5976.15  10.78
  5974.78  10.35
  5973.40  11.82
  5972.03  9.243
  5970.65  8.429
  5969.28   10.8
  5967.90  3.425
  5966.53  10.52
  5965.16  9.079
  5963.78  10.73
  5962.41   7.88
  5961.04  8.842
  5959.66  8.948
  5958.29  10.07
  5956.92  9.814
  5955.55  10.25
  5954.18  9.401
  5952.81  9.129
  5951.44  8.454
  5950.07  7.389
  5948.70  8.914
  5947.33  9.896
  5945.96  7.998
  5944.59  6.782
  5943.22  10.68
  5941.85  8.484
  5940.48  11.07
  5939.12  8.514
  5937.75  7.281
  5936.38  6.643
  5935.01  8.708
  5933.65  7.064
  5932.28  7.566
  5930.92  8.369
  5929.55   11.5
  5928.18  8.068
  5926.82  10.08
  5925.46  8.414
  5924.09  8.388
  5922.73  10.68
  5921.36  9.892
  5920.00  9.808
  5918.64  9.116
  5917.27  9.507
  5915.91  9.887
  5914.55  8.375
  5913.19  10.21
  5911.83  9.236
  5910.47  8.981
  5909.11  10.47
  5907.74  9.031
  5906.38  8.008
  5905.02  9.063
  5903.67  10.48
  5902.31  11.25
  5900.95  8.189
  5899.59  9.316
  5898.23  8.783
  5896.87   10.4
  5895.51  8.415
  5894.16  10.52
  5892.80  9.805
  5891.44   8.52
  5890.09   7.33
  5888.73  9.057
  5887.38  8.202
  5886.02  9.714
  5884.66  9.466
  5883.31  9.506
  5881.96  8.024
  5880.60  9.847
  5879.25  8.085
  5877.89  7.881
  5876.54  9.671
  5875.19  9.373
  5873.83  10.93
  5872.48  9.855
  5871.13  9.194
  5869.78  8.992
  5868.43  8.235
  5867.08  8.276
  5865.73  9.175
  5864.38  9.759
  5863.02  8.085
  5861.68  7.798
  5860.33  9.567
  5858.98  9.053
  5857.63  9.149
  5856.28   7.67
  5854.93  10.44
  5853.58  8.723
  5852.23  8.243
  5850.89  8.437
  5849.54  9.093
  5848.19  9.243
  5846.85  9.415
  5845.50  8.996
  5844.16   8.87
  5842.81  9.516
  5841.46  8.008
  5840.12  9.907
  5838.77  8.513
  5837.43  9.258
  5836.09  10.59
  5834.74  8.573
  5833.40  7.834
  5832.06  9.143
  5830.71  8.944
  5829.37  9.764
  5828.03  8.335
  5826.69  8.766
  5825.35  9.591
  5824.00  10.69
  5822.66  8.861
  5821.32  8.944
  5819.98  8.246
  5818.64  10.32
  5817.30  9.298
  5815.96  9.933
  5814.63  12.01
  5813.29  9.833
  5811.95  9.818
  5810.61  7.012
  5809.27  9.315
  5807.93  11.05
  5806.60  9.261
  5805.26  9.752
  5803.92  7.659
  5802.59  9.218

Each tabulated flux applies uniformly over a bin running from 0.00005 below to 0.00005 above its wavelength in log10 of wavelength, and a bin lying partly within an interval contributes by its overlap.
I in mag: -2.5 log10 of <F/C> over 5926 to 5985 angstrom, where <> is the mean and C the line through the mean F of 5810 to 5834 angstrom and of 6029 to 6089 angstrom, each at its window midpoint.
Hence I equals 0.06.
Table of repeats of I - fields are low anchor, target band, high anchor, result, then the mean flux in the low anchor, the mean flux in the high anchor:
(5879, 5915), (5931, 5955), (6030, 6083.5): 0.11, 9.22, 9.65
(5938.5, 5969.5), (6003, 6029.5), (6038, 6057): 0.11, 8.98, 9.8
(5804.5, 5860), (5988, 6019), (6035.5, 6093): 0.04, 9.23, 9.52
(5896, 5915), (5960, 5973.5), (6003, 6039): 0.03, 9.41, 8.97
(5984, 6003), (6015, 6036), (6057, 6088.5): 0.05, 9.5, 9.37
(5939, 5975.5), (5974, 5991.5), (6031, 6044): 0.05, 9.16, 10.2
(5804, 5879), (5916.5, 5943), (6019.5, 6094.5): 0.04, 9.17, 9.47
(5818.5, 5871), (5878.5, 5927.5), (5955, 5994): -0.02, 8.99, 9.2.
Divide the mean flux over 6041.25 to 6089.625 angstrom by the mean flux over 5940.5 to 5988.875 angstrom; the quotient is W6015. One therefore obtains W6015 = 1.04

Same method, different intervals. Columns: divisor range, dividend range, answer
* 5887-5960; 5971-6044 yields 1.02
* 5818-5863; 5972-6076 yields 1.04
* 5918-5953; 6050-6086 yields 1.07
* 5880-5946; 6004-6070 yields 1.03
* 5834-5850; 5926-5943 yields 0.95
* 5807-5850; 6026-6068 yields 1.04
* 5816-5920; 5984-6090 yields 1.02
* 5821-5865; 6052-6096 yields 1.04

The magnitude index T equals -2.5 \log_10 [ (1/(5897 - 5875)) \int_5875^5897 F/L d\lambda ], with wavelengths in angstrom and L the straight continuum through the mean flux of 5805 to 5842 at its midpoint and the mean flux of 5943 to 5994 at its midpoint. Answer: 0.03 mag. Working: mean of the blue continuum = 9.34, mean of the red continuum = 9.07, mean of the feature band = 9.01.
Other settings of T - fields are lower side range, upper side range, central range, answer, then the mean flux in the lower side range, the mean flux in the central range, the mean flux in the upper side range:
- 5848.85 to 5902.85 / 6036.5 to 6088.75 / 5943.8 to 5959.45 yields 0.04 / 9.04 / 8.93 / 9.5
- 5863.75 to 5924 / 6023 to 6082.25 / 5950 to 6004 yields 0.03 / 9.28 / 9.21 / 9.63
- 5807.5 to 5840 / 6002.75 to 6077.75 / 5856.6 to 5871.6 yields 0.06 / 9.35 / 8.81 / 9.34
